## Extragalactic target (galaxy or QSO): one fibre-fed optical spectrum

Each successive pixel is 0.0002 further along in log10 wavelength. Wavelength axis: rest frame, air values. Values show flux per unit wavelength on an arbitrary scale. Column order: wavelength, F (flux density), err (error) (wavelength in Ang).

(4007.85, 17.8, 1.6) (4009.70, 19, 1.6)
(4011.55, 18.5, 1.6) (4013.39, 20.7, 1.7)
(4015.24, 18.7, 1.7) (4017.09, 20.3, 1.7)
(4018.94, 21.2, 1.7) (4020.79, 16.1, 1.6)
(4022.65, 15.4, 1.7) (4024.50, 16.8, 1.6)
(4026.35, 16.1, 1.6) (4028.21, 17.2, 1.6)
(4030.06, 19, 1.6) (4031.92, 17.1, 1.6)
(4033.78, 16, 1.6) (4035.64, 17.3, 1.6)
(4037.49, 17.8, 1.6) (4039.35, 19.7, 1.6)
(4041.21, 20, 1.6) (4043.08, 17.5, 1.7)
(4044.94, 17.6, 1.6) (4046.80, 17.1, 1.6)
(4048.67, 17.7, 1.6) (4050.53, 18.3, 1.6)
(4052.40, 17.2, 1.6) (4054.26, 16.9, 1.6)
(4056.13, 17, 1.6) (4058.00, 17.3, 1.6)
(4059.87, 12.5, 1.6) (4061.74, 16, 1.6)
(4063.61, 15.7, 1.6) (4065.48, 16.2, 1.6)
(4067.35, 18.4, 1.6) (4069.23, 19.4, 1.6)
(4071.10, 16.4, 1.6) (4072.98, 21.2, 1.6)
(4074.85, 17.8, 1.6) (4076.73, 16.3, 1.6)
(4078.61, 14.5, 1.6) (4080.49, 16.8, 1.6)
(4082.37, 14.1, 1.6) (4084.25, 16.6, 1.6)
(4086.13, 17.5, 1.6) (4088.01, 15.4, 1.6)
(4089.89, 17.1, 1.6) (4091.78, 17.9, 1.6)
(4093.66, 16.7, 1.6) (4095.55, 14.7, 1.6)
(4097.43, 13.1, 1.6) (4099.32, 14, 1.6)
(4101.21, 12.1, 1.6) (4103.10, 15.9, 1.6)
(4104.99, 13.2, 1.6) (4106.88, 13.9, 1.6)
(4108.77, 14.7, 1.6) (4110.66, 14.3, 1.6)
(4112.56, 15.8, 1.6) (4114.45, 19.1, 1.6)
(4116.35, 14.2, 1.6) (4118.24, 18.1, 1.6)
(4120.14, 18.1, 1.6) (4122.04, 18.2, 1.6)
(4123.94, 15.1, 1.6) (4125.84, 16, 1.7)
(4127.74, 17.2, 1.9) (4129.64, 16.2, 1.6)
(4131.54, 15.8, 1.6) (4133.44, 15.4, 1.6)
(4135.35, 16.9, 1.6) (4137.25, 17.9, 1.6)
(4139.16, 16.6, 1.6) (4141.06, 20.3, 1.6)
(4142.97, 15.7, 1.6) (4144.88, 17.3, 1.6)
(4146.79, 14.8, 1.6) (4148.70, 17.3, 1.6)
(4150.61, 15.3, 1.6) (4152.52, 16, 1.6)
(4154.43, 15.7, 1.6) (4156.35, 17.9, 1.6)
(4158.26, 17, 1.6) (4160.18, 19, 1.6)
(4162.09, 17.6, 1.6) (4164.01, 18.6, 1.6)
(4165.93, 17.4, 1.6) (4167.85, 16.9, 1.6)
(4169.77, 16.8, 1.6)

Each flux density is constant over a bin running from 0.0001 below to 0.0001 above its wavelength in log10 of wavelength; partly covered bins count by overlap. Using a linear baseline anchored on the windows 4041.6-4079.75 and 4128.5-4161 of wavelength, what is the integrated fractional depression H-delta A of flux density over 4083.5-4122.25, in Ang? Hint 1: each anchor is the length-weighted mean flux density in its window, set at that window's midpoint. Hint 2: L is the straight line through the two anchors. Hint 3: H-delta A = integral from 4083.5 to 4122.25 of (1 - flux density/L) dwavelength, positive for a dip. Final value 2.8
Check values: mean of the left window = 17.1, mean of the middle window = 15.7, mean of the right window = 16.8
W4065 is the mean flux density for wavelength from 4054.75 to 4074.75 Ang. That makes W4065 17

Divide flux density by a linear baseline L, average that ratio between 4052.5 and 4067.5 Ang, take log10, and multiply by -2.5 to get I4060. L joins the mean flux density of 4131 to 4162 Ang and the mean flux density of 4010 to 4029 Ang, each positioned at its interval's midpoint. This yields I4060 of 0.10 mag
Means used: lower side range 18.1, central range 16.2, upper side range 16.8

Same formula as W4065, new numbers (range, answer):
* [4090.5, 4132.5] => 15.7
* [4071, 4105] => 15.9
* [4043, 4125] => 16.3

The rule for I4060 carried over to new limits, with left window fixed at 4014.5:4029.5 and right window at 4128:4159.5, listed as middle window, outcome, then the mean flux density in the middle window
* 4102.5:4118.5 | 0.11 mag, 15.3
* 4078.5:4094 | 0.05 mag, 16.4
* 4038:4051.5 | -0.04 mag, 18.2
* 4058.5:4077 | 0.02 mag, 17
